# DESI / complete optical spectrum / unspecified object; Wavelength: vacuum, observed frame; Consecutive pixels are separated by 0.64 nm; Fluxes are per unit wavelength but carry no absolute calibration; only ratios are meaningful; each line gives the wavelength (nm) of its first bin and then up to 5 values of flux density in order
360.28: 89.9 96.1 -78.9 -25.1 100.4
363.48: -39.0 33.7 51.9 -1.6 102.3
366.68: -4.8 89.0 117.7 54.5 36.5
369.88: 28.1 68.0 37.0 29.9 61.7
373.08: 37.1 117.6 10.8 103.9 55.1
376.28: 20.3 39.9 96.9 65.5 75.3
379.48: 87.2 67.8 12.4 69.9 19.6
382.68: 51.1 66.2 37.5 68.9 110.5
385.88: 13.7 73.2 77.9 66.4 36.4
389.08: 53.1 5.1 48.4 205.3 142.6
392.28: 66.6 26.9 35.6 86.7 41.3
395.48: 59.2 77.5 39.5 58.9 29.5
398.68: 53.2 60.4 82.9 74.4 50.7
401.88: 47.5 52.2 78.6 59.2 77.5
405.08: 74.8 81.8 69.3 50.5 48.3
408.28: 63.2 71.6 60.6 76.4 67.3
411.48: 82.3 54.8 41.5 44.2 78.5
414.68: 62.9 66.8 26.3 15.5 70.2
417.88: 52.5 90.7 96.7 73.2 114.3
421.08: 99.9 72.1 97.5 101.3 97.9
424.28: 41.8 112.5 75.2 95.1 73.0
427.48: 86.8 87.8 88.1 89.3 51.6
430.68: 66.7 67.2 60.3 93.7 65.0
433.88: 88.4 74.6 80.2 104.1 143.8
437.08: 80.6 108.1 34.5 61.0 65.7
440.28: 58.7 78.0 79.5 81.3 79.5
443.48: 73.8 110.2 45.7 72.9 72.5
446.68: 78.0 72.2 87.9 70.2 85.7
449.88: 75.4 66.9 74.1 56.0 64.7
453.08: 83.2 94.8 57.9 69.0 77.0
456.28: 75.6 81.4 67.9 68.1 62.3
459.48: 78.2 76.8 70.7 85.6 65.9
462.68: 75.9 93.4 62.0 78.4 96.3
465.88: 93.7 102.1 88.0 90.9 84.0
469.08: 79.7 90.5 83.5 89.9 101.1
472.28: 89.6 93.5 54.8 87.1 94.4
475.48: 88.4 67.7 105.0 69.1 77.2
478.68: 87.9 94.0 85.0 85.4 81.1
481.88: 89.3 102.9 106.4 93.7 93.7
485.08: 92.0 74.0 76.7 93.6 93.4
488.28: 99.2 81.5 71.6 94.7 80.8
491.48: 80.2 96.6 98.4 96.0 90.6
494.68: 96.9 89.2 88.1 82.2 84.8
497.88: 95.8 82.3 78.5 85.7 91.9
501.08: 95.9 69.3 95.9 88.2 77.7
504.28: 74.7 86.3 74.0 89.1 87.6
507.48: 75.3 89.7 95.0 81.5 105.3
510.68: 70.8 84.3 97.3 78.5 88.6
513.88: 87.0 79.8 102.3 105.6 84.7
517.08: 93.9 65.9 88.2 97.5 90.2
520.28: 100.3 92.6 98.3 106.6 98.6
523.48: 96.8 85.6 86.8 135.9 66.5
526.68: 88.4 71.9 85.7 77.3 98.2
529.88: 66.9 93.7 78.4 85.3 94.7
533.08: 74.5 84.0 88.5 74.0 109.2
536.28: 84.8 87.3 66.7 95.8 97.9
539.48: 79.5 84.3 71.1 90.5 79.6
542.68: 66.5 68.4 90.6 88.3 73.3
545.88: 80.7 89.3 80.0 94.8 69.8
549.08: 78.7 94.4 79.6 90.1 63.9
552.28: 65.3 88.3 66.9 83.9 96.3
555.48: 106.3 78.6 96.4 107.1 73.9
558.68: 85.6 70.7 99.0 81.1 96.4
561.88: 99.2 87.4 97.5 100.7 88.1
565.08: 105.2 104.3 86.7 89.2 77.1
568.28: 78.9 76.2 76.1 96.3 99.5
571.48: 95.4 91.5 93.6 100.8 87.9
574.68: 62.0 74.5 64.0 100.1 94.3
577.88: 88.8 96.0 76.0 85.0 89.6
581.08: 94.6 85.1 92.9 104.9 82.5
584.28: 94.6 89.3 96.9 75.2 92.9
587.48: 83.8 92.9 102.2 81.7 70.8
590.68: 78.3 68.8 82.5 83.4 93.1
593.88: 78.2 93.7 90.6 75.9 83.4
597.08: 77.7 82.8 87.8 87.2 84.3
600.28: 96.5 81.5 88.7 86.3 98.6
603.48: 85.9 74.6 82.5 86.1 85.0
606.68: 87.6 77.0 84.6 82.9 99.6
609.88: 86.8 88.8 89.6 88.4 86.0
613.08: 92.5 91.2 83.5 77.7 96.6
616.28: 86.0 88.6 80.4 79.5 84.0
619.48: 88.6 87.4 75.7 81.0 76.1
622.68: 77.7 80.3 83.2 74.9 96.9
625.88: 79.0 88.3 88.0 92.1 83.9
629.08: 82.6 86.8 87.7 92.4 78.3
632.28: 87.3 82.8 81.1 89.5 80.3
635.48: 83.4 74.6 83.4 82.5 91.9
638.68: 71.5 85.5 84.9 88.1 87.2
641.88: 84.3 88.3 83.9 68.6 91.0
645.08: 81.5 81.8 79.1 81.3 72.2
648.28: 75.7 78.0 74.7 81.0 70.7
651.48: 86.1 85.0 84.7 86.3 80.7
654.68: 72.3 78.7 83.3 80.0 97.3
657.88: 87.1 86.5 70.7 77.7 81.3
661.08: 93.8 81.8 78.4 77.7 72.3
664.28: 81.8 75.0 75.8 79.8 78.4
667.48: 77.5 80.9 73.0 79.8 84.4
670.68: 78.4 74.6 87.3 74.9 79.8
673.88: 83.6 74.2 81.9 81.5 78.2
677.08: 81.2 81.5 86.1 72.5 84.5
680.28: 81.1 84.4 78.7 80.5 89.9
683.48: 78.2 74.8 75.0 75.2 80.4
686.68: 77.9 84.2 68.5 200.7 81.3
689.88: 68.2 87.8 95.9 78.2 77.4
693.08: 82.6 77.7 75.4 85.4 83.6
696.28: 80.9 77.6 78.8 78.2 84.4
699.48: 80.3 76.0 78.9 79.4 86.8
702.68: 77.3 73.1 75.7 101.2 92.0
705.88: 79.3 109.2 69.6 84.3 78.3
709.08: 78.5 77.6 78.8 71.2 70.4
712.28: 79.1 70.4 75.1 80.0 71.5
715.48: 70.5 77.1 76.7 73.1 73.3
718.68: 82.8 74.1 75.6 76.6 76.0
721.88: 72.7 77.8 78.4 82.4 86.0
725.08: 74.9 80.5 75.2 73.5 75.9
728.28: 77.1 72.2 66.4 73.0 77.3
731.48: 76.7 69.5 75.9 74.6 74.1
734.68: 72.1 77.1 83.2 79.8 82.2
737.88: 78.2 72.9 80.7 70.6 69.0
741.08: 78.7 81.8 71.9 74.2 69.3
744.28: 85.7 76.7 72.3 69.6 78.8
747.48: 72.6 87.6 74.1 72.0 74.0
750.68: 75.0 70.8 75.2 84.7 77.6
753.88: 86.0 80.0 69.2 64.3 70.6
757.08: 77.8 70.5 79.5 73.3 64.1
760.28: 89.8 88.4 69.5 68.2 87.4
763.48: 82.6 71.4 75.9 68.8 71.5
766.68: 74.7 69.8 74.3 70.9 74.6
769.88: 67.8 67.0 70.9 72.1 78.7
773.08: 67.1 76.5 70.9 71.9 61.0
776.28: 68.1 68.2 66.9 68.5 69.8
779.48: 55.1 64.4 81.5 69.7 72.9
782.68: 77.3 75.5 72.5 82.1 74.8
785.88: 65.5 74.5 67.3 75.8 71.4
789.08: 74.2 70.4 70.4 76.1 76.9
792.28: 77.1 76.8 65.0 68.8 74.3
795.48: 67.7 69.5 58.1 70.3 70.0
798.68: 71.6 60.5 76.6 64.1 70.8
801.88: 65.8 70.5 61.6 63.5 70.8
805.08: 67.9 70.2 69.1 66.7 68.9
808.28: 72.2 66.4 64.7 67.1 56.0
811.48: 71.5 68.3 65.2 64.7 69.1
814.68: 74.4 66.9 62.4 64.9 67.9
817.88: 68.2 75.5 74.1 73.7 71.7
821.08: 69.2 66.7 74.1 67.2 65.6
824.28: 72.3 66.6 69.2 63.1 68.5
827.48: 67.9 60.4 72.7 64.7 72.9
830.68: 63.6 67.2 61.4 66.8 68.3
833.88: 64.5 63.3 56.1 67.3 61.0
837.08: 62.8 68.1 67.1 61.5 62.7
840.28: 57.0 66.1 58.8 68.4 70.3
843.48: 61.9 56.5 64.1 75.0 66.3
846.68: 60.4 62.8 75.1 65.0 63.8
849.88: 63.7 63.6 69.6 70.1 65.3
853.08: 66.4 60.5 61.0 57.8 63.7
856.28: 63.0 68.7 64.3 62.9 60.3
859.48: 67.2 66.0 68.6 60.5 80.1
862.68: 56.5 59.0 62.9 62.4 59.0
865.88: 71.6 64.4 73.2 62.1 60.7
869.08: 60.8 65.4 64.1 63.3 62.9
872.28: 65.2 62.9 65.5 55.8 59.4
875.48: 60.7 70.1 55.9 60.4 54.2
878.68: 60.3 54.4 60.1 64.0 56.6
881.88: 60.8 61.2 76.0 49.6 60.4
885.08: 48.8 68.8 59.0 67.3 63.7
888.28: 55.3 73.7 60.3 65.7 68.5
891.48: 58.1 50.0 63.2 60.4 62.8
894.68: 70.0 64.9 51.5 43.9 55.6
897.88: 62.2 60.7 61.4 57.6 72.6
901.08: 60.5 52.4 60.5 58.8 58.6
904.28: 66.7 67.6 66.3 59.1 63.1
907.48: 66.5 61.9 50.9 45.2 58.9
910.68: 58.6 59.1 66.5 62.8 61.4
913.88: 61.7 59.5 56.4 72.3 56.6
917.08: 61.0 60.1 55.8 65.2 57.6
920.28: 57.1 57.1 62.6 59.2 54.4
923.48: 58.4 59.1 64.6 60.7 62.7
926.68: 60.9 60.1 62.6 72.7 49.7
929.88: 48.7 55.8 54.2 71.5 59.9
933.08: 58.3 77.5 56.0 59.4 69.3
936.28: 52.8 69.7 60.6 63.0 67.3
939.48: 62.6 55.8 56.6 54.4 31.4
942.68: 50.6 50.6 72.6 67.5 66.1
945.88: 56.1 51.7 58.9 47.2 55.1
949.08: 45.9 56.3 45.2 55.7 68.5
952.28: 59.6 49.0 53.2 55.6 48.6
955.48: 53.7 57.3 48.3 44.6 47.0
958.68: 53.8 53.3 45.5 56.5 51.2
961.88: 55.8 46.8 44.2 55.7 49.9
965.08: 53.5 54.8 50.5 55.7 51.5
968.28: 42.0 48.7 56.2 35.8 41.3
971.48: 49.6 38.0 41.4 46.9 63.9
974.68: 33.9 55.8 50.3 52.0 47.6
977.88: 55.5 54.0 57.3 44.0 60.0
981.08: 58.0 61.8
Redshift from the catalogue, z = 0.05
